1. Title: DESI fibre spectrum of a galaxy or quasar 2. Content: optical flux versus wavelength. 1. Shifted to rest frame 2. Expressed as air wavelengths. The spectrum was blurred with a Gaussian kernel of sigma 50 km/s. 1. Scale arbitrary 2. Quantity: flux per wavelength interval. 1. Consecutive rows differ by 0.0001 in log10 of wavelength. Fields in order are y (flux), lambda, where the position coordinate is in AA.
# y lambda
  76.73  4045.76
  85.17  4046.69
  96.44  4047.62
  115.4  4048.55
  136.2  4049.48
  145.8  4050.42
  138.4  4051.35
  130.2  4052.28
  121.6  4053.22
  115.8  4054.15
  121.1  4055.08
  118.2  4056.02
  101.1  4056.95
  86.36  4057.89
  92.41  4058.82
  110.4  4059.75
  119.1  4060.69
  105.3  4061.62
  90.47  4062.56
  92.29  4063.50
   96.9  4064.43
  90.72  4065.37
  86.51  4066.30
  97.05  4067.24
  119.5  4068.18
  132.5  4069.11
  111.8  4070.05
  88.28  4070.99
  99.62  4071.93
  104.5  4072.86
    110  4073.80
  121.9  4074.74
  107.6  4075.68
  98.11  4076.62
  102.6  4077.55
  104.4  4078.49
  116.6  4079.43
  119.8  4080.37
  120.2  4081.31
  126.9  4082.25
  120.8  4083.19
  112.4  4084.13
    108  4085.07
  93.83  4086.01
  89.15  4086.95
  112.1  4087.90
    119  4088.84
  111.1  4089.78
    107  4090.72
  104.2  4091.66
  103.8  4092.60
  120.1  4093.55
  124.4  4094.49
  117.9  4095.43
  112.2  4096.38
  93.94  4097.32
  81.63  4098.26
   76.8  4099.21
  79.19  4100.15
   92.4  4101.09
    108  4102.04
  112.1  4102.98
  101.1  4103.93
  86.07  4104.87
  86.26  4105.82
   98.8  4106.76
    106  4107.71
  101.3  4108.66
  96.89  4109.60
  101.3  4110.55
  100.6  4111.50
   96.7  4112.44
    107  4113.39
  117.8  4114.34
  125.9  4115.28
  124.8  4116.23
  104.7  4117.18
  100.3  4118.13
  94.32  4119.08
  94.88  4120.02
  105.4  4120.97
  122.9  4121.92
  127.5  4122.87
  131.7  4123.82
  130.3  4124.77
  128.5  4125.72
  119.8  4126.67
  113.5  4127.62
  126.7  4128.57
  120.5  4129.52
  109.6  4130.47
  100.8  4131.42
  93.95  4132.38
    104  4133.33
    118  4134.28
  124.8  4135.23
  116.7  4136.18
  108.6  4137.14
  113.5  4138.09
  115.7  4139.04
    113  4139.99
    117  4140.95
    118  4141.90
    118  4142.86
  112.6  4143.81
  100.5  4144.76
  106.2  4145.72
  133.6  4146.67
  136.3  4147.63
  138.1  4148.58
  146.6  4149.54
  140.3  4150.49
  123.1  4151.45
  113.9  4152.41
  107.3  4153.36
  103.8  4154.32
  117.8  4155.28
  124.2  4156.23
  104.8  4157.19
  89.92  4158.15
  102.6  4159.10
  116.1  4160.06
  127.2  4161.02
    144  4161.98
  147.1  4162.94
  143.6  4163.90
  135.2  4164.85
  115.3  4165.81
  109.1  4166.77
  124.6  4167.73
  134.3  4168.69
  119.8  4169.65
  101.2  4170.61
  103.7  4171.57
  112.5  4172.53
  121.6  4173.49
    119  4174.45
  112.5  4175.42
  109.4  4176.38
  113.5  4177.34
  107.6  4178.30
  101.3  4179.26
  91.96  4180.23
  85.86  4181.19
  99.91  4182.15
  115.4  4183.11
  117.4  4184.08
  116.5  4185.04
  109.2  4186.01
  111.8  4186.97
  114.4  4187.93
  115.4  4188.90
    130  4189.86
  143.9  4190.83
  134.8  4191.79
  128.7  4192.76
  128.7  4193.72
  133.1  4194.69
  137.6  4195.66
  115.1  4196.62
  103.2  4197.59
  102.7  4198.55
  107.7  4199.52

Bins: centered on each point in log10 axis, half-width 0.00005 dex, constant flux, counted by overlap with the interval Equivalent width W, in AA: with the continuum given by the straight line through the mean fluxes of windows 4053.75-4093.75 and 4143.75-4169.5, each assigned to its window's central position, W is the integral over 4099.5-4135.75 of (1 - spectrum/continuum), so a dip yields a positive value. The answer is 2.2 AA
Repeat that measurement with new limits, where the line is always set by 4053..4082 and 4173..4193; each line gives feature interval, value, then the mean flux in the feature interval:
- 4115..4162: -2.2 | 116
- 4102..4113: 1.0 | 99.3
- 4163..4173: -0.7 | 121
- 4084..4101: 0.8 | 103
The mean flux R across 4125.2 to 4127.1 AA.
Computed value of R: 124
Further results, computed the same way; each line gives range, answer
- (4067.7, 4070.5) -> 121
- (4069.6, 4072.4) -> 99.9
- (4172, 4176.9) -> 115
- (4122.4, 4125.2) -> 130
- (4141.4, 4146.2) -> 111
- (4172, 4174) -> 117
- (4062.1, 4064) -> 91.6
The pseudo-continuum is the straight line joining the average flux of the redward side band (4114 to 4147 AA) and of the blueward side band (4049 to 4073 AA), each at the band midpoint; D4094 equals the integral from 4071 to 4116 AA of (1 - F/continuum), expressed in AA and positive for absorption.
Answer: 2.6 AA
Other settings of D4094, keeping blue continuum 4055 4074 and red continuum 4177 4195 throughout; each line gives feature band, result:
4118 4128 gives -0.62 AA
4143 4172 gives -2.08 AA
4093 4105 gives 0.65 AA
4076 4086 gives -0.69 AA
